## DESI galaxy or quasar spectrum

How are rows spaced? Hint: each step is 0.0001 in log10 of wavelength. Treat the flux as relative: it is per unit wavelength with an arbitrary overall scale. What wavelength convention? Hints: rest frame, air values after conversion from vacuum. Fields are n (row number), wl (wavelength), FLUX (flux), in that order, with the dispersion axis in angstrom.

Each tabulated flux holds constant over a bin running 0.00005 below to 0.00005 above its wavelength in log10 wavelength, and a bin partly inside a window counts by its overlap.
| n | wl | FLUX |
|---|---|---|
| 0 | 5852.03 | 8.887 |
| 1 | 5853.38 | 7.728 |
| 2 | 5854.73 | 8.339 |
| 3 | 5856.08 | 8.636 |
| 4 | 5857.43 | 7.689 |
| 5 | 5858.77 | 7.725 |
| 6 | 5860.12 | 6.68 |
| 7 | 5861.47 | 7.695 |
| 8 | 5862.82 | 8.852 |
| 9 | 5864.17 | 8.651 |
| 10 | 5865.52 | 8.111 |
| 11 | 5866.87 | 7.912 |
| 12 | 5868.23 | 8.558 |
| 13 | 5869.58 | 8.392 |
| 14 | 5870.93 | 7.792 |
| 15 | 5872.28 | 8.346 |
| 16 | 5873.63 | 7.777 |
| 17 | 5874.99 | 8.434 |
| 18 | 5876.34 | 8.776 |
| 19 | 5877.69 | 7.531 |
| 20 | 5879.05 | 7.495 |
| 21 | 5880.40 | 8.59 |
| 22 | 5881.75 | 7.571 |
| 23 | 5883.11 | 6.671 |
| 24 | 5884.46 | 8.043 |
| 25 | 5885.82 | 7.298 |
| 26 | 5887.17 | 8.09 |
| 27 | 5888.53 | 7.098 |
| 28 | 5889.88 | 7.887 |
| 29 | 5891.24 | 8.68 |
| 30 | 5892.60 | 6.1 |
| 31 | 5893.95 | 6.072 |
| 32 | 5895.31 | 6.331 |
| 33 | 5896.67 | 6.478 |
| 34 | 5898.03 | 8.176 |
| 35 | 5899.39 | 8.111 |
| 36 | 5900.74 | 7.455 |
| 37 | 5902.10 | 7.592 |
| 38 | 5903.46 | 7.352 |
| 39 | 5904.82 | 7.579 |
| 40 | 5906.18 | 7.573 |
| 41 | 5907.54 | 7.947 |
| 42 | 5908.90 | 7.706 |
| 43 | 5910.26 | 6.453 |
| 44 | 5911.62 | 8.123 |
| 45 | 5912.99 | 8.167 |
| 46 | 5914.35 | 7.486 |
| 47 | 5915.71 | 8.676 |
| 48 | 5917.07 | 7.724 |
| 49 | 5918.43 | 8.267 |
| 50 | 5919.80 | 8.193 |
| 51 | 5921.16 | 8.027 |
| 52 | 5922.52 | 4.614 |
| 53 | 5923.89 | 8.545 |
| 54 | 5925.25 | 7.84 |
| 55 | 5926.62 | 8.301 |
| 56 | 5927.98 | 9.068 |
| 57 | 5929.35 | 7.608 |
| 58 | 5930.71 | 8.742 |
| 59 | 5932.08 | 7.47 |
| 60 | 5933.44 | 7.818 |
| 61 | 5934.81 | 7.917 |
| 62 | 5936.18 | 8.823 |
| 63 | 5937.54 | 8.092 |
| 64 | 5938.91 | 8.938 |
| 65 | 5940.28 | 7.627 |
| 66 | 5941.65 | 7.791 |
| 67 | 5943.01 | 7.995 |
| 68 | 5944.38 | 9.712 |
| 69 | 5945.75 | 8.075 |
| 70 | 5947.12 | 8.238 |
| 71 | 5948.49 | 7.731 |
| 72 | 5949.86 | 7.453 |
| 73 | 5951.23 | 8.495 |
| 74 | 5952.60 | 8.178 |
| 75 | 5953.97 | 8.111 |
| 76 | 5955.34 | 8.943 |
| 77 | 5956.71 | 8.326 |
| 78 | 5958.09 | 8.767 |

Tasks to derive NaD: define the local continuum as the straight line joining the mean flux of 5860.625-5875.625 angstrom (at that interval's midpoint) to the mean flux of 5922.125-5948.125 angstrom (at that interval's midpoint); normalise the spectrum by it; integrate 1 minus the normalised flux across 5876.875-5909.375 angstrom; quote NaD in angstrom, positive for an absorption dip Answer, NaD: 2.7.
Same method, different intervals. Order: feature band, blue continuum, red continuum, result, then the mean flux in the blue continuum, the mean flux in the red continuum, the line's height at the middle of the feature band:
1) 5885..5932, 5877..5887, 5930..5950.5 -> 1.48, 7.63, 8.16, 7.87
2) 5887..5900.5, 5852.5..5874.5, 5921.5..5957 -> 1.33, 8.06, 8.09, 8.07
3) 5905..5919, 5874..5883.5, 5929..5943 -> 0.37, 7.9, 8.09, 8.01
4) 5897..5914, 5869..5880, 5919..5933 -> 0.60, 8.08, 7.84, 7.94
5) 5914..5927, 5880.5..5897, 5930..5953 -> 0.08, 7.26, 8.18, 7.81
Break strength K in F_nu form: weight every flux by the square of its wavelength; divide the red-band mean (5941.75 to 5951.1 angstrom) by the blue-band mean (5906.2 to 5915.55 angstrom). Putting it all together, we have 1.08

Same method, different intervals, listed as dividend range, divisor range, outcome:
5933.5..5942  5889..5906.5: 1.13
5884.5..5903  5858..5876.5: 0.92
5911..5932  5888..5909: 1.08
